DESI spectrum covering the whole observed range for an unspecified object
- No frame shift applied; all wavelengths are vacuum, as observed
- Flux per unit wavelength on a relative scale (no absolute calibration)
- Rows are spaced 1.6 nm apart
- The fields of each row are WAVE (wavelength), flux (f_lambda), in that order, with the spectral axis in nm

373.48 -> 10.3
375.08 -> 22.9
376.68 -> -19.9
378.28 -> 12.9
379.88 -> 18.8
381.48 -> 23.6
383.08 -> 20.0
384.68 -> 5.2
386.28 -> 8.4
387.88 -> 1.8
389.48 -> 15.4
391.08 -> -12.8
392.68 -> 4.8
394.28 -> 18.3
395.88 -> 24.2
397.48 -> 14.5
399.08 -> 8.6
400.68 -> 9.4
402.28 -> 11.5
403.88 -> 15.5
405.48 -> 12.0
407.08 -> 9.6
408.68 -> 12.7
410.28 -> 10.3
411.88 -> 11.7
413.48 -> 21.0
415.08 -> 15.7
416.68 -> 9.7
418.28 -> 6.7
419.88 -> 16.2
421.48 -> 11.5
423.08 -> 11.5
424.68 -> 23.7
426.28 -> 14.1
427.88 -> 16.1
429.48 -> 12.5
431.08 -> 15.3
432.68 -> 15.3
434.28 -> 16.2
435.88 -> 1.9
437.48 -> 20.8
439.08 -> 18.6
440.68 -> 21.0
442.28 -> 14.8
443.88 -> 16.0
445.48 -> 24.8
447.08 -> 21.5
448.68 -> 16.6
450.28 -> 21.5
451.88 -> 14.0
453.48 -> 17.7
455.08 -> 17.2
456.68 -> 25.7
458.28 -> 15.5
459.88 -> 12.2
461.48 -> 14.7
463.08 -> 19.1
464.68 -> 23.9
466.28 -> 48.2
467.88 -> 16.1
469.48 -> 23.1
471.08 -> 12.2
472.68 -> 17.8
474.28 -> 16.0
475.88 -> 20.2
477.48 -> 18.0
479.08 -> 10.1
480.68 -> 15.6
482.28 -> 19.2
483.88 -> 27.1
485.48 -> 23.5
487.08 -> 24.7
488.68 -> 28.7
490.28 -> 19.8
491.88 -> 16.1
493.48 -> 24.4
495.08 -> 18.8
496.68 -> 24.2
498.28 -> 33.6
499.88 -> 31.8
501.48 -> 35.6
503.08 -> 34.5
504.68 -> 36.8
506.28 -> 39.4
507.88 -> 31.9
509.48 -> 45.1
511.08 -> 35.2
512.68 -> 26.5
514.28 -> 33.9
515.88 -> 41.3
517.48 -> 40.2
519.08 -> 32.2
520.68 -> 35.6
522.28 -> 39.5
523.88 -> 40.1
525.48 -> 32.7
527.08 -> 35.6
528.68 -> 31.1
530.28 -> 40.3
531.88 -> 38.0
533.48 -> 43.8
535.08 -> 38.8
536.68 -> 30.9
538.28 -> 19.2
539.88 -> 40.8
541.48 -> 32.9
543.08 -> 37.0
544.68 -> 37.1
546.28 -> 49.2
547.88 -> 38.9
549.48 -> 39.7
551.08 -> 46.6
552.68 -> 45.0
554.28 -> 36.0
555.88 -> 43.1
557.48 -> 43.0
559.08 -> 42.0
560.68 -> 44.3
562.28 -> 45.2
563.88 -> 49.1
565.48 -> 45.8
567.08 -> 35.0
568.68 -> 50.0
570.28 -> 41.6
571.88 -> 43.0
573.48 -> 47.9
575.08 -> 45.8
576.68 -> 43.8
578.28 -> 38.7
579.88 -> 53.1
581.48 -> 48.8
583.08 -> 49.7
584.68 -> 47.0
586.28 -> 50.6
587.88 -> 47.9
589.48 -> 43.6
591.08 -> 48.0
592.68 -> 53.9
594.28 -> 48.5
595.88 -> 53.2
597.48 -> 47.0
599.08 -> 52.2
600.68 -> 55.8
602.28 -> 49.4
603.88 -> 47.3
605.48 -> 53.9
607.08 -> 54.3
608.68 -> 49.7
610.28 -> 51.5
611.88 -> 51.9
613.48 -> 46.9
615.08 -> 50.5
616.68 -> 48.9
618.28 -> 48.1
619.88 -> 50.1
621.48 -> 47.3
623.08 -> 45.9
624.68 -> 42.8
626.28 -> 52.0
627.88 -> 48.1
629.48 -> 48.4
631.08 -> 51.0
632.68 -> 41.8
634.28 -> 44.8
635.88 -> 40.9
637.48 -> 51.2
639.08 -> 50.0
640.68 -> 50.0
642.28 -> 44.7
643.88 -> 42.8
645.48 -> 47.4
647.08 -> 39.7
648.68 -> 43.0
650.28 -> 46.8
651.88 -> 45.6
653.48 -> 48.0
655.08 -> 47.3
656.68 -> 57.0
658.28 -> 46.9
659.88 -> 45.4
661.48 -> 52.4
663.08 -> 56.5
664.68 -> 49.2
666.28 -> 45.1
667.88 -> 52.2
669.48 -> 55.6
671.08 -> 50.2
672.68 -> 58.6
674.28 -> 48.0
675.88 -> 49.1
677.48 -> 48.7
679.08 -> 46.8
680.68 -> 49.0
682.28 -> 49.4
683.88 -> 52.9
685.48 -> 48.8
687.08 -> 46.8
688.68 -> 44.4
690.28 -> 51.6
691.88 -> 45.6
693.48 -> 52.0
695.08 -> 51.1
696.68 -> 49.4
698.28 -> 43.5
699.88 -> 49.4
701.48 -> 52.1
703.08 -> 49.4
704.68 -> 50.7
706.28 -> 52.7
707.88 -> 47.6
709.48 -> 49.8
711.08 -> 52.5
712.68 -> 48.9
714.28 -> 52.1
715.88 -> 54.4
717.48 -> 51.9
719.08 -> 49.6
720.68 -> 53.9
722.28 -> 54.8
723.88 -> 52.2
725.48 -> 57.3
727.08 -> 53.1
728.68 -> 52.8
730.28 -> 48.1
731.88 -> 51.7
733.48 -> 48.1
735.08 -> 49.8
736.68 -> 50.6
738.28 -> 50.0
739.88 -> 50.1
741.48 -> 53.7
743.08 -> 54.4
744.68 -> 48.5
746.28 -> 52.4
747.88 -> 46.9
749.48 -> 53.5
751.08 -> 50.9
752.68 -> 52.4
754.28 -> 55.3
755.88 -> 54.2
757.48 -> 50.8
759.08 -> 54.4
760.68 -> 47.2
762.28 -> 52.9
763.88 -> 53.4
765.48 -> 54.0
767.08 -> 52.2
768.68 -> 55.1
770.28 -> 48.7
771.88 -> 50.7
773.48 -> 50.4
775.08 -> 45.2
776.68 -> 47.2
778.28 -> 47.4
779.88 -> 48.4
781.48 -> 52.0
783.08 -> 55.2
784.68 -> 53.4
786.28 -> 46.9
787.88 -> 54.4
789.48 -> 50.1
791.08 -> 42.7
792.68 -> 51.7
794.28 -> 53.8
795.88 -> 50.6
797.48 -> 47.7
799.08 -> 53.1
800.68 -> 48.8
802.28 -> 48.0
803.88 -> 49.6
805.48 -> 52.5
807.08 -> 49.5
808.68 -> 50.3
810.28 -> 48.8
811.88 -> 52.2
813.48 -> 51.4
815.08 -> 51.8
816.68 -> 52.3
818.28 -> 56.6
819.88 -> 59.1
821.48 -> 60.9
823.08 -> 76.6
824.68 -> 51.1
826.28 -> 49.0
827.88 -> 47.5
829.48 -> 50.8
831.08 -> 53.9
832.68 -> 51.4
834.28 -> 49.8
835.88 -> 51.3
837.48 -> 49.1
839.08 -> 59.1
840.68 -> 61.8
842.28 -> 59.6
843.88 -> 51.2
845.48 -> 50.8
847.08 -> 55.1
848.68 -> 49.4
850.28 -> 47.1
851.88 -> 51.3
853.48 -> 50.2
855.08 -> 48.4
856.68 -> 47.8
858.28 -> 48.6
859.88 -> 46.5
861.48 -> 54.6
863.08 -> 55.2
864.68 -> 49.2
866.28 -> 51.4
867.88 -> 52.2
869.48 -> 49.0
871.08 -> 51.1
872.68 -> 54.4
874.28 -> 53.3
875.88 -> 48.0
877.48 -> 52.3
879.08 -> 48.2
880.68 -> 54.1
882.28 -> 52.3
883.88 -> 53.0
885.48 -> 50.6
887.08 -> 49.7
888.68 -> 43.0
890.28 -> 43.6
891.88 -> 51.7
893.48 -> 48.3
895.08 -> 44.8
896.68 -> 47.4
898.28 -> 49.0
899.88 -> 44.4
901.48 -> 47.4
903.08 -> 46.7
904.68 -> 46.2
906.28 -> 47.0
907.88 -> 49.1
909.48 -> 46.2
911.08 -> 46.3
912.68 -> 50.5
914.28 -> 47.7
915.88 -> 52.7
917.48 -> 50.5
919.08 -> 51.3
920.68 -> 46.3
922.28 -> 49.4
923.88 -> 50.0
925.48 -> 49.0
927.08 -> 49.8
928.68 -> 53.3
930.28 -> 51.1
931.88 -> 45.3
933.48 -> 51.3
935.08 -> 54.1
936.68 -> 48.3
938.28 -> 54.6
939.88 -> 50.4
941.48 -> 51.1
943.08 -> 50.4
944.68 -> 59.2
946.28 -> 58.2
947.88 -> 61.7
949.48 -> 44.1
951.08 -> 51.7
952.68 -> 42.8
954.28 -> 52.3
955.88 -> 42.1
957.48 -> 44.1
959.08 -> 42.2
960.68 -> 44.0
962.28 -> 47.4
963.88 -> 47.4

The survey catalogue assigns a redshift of 0.250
